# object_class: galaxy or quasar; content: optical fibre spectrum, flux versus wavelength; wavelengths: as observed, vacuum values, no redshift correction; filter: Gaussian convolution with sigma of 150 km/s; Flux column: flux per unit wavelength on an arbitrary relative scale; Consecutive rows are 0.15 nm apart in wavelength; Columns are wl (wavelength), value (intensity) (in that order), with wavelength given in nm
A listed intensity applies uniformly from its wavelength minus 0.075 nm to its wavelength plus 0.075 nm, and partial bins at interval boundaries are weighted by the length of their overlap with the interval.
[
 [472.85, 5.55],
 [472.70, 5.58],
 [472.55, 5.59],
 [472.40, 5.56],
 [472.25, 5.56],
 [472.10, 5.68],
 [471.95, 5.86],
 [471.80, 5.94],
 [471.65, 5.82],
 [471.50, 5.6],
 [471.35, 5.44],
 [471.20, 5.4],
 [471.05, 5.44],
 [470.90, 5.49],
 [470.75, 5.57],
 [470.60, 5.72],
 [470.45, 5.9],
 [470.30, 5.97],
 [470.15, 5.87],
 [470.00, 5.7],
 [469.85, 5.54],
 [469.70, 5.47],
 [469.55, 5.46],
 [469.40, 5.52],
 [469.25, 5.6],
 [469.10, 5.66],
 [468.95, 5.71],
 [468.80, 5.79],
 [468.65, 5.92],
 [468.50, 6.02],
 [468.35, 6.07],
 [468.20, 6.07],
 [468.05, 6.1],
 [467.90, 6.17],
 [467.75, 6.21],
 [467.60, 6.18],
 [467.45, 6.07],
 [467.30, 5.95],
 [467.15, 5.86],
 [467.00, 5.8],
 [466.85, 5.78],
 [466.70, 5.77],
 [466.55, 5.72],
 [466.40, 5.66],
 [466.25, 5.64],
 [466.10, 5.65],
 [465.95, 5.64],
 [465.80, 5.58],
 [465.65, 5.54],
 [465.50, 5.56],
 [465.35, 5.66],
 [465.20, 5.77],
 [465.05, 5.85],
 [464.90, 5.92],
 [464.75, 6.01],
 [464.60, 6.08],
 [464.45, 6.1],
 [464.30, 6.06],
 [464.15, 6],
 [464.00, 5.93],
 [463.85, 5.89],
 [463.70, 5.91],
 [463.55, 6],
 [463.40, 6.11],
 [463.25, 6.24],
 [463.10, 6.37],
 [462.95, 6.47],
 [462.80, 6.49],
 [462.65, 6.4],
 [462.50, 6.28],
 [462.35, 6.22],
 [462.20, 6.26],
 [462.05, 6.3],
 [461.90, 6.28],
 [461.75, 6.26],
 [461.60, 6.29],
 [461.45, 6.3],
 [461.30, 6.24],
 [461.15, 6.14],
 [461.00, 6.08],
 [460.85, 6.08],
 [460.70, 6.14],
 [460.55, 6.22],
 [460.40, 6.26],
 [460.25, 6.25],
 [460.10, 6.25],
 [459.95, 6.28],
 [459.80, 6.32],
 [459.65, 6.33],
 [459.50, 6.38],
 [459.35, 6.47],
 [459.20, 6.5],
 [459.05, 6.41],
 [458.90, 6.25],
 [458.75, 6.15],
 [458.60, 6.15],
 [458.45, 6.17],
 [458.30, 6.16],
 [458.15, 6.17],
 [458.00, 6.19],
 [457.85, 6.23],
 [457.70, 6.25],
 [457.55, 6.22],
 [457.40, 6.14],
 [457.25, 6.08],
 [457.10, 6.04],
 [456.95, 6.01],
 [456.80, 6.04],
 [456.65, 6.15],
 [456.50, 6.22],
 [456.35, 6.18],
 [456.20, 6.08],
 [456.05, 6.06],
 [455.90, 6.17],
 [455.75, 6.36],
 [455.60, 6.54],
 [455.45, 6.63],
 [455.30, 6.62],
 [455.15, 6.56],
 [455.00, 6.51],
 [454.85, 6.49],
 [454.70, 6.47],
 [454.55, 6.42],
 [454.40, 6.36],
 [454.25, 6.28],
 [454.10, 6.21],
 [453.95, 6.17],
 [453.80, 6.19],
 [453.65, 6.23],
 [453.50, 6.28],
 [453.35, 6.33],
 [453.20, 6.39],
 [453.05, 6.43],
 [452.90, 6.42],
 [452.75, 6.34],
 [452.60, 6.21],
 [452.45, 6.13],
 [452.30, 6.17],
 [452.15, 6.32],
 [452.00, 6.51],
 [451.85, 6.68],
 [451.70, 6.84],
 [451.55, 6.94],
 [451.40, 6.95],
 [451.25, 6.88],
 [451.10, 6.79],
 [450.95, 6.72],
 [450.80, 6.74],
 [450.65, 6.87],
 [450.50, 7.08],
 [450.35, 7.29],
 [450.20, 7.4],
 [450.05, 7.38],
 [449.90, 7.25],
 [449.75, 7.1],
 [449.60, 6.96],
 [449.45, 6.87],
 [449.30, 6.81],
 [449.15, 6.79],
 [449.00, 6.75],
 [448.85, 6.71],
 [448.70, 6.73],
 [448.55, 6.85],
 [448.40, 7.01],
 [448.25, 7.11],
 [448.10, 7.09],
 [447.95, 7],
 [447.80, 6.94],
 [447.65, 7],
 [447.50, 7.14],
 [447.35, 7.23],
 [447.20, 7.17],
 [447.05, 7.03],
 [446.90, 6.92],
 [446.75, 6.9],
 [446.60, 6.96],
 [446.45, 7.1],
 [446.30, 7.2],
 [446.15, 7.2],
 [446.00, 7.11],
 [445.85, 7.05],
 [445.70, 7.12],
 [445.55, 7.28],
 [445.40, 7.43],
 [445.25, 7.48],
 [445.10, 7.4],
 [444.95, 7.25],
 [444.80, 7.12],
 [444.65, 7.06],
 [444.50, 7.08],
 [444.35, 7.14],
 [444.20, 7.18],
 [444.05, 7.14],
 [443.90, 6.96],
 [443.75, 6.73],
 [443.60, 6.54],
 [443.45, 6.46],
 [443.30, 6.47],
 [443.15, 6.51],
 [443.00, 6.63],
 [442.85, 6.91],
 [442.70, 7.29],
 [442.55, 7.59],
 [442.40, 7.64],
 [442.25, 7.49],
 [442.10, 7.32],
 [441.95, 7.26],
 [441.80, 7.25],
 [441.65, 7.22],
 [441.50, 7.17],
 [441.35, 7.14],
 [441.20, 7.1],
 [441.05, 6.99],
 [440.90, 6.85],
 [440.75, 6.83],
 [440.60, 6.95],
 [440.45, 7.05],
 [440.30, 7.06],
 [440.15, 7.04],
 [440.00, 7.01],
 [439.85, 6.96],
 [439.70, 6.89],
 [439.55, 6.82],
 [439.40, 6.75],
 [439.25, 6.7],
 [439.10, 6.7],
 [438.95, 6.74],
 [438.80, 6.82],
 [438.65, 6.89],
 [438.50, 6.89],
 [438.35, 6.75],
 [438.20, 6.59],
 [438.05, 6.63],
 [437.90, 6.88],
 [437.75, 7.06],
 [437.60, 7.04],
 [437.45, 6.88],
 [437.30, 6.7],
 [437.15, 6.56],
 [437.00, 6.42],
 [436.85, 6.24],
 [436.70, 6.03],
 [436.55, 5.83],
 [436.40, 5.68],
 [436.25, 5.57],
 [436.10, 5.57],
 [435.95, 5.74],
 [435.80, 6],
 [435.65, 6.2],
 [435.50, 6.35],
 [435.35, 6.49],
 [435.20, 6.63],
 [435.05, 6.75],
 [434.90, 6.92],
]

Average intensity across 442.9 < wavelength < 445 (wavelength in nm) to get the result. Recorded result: 6.87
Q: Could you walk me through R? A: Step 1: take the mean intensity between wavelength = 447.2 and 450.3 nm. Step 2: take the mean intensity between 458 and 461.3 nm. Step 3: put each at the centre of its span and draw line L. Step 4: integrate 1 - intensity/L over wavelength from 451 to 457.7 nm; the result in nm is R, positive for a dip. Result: 0.257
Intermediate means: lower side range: 7.01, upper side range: 6.24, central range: 6.36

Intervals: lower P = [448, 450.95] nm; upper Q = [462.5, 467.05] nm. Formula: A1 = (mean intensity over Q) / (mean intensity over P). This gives 0.8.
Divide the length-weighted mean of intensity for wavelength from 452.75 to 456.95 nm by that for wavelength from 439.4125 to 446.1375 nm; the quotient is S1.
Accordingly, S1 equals 0.89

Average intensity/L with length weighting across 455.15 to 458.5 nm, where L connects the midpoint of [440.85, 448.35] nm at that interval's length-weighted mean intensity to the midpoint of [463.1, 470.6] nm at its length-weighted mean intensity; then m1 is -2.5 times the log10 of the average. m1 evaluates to 0.03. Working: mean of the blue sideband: 7.09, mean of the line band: 6.22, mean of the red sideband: 5.85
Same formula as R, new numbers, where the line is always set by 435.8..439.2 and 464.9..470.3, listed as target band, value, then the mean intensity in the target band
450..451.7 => -0.23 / 6.99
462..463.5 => -0.10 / 6.31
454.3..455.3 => -0.07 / 6.47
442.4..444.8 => -0.24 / 6.94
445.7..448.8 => -0.40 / 7.04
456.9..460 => -0.12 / 6.23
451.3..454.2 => -0.14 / 6.41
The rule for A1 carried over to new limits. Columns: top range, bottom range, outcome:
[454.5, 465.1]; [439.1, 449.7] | 0.89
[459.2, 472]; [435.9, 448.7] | 0.86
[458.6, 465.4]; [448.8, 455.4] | 0.93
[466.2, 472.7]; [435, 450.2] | 0.84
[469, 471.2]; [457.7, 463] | 0.90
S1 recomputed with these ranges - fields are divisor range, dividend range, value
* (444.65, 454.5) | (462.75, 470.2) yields 0.86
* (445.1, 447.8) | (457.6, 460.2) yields 0.88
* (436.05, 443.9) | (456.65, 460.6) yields 0.92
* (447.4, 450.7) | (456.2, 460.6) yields 0.89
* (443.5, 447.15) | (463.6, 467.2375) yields 0.82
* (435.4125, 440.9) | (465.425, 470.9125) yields 0.88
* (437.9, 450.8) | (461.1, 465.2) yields 0.88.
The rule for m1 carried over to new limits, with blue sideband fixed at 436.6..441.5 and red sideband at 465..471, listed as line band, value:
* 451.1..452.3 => -0.056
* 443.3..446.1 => -0.073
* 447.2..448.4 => -0.092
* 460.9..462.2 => -0.040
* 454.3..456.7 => -0.024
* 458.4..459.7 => -0.038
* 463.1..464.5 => -0.021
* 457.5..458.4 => -0.011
